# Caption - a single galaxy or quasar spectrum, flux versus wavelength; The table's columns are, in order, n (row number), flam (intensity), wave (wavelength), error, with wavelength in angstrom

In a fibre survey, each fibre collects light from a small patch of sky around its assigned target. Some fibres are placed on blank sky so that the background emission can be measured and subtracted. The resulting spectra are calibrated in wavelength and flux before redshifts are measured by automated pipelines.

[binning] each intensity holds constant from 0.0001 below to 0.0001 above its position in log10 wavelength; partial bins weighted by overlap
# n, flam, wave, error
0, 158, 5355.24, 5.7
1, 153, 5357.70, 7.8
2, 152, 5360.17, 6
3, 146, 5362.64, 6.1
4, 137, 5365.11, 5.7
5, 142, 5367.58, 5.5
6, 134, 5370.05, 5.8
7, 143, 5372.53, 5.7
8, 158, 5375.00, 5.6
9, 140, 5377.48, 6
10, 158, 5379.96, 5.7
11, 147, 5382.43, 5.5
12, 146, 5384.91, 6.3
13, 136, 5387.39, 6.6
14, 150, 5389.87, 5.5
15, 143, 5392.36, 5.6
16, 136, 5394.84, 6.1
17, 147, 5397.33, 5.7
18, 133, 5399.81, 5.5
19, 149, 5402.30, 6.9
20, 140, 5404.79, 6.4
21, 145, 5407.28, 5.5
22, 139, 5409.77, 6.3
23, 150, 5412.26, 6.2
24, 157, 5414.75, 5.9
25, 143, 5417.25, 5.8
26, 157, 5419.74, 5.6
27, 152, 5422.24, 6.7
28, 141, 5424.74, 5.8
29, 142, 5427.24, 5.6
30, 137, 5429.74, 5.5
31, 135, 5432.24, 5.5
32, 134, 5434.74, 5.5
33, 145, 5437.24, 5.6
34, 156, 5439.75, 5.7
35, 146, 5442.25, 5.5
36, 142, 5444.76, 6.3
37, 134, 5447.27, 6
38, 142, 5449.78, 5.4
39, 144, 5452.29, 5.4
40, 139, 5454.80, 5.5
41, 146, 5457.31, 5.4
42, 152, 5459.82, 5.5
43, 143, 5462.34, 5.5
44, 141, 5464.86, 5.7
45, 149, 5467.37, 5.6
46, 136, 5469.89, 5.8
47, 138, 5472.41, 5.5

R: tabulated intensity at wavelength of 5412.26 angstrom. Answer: 150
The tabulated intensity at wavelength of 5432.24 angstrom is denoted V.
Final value 135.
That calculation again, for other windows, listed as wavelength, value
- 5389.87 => 150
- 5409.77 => 139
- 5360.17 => 152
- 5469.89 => 136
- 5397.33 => 147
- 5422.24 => 152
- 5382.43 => 147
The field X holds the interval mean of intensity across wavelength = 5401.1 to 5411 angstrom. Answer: 143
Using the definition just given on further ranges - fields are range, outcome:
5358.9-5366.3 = 145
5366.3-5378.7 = 143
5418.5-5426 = 150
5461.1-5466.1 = 142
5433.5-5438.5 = 139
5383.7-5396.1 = 142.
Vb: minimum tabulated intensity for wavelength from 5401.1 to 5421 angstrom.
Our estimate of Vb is 139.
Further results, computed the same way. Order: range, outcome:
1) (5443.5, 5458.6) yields 134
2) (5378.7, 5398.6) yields 136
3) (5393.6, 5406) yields 133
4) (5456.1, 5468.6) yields 141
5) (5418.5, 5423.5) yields 152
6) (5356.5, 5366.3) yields 137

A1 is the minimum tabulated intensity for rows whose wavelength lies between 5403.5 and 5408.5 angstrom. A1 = 140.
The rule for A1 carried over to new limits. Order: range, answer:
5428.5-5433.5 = 135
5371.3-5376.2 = 143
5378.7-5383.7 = 147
